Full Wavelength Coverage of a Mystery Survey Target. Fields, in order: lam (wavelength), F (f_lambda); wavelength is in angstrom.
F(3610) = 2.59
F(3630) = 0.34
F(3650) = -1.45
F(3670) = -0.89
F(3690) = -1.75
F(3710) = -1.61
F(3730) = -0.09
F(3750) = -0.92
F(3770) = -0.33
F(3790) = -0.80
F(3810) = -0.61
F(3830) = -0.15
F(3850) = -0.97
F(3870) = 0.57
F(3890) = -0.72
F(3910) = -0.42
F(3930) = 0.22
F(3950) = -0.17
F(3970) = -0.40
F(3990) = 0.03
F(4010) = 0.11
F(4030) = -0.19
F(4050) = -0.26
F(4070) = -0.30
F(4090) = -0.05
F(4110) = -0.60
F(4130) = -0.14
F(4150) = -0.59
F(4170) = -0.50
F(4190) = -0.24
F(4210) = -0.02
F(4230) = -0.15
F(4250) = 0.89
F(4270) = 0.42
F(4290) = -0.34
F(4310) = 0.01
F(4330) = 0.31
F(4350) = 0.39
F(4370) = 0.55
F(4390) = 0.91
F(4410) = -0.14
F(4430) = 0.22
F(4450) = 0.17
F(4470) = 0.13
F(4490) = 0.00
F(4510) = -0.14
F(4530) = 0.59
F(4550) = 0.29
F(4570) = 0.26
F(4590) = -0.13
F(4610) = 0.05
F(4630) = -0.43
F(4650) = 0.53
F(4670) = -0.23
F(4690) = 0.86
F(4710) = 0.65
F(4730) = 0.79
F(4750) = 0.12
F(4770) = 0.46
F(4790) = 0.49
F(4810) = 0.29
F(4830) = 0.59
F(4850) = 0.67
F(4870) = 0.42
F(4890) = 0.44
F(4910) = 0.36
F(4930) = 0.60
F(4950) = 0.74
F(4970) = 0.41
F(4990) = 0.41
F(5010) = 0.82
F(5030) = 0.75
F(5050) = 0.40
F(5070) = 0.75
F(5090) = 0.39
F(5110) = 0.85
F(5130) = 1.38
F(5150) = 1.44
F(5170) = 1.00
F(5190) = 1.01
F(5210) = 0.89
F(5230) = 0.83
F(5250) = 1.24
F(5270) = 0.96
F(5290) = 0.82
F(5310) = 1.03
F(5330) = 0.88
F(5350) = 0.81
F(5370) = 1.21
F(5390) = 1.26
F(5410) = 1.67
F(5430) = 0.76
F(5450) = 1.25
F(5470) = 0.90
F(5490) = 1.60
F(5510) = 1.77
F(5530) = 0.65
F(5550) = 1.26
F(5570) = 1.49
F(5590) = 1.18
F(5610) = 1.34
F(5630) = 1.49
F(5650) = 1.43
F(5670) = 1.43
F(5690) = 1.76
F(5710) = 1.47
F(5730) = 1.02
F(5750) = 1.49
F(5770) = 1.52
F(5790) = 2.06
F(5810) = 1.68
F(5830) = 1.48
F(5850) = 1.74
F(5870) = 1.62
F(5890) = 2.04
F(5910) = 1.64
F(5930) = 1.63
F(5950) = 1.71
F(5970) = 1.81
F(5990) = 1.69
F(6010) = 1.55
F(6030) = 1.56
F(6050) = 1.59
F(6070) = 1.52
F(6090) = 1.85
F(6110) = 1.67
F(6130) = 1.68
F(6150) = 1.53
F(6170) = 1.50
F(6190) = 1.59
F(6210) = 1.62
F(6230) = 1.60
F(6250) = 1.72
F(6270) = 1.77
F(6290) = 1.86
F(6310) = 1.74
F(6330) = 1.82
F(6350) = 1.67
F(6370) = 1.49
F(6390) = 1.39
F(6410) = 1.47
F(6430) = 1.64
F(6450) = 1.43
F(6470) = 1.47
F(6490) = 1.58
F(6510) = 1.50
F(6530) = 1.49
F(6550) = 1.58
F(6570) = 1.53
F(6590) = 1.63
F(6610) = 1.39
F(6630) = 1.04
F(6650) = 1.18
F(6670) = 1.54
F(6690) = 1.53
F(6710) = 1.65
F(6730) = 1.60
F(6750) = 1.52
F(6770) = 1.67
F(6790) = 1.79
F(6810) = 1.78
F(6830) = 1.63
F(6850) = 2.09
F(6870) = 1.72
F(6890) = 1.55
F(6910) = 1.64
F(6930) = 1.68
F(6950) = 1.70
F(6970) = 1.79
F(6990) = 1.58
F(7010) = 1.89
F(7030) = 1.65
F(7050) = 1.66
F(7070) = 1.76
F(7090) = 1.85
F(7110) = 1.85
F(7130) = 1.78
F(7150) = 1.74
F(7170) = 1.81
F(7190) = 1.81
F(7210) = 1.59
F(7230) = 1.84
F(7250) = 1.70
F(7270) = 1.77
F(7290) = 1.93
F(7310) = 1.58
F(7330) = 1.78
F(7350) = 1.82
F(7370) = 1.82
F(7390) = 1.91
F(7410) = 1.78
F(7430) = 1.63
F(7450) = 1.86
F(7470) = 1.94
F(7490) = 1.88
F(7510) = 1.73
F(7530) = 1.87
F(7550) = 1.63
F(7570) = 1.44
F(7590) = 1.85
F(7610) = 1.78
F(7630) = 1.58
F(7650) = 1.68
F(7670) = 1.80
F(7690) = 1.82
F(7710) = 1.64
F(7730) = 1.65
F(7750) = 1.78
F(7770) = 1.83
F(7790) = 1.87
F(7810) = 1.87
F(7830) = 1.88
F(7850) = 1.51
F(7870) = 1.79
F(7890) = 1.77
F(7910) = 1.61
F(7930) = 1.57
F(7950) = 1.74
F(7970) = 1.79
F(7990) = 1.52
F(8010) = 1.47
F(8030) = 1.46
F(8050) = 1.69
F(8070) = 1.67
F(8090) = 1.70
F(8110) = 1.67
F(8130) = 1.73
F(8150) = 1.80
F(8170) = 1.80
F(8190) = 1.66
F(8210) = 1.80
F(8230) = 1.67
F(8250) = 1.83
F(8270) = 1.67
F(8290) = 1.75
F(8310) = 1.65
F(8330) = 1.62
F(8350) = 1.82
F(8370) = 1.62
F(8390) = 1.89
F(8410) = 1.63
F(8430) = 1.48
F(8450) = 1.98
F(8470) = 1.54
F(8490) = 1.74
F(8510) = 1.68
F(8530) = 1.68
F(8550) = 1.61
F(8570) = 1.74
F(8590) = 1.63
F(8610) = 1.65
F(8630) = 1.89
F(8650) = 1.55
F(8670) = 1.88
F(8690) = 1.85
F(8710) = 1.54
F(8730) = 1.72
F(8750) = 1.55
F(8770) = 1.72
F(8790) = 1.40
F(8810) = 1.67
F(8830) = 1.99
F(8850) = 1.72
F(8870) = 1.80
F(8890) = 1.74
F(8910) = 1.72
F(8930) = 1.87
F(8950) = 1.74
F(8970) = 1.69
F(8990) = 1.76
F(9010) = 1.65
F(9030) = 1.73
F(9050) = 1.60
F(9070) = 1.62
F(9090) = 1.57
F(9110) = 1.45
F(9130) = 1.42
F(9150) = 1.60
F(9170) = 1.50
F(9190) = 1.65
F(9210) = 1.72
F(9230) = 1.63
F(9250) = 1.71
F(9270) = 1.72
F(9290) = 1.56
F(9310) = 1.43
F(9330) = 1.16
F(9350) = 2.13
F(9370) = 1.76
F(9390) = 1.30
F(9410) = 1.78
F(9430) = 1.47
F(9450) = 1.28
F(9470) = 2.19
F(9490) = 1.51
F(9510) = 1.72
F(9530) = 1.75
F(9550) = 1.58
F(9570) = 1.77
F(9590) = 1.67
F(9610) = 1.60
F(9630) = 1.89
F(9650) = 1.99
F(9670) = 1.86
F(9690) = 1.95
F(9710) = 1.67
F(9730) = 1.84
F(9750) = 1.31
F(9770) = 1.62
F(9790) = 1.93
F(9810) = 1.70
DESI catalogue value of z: 0.283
